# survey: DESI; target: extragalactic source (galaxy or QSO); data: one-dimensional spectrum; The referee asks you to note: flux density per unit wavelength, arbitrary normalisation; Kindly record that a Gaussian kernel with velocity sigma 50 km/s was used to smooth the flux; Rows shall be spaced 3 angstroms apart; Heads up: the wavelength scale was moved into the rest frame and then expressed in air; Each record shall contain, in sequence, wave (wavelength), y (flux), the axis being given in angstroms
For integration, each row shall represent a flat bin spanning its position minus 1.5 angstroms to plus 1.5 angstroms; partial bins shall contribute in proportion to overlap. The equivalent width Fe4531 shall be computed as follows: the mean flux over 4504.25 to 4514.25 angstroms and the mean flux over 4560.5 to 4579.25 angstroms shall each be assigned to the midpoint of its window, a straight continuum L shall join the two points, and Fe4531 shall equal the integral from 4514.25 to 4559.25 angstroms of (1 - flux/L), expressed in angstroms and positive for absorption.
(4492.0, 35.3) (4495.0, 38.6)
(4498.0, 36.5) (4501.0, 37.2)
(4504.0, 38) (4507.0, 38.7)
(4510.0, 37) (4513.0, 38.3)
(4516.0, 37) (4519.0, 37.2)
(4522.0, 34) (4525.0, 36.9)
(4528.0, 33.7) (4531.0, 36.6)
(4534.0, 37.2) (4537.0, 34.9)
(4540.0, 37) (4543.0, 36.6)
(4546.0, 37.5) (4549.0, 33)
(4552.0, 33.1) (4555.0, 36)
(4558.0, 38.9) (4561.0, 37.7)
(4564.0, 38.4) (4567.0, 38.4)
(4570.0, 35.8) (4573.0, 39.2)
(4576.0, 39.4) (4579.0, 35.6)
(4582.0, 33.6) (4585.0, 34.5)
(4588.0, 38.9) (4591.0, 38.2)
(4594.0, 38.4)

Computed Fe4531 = 2.37 angstroms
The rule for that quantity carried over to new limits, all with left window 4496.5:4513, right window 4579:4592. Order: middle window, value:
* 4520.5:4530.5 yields 0.6 angstroms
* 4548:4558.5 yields 0.5 angstroms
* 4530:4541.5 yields 0.2 angstroms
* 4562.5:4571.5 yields -0.3 angstroms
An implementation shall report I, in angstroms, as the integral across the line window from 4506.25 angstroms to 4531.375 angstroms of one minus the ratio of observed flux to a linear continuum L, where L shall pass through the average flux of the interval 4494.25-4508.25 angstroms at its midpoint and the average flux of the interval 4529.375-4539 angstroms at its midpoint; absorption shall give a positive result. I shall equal 0.3 angstroms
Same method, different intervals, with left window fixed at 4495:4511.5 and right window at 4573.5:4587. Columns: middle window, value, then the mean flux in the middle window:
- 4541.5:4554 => 0.6 angstroms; 35.1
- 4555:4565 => -0.4 angstroms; 38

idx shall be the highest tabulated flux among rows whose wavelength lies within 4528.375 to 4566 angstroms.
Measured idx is 38.9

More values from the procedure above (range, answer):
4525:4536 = 37.2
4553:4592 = 39.4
